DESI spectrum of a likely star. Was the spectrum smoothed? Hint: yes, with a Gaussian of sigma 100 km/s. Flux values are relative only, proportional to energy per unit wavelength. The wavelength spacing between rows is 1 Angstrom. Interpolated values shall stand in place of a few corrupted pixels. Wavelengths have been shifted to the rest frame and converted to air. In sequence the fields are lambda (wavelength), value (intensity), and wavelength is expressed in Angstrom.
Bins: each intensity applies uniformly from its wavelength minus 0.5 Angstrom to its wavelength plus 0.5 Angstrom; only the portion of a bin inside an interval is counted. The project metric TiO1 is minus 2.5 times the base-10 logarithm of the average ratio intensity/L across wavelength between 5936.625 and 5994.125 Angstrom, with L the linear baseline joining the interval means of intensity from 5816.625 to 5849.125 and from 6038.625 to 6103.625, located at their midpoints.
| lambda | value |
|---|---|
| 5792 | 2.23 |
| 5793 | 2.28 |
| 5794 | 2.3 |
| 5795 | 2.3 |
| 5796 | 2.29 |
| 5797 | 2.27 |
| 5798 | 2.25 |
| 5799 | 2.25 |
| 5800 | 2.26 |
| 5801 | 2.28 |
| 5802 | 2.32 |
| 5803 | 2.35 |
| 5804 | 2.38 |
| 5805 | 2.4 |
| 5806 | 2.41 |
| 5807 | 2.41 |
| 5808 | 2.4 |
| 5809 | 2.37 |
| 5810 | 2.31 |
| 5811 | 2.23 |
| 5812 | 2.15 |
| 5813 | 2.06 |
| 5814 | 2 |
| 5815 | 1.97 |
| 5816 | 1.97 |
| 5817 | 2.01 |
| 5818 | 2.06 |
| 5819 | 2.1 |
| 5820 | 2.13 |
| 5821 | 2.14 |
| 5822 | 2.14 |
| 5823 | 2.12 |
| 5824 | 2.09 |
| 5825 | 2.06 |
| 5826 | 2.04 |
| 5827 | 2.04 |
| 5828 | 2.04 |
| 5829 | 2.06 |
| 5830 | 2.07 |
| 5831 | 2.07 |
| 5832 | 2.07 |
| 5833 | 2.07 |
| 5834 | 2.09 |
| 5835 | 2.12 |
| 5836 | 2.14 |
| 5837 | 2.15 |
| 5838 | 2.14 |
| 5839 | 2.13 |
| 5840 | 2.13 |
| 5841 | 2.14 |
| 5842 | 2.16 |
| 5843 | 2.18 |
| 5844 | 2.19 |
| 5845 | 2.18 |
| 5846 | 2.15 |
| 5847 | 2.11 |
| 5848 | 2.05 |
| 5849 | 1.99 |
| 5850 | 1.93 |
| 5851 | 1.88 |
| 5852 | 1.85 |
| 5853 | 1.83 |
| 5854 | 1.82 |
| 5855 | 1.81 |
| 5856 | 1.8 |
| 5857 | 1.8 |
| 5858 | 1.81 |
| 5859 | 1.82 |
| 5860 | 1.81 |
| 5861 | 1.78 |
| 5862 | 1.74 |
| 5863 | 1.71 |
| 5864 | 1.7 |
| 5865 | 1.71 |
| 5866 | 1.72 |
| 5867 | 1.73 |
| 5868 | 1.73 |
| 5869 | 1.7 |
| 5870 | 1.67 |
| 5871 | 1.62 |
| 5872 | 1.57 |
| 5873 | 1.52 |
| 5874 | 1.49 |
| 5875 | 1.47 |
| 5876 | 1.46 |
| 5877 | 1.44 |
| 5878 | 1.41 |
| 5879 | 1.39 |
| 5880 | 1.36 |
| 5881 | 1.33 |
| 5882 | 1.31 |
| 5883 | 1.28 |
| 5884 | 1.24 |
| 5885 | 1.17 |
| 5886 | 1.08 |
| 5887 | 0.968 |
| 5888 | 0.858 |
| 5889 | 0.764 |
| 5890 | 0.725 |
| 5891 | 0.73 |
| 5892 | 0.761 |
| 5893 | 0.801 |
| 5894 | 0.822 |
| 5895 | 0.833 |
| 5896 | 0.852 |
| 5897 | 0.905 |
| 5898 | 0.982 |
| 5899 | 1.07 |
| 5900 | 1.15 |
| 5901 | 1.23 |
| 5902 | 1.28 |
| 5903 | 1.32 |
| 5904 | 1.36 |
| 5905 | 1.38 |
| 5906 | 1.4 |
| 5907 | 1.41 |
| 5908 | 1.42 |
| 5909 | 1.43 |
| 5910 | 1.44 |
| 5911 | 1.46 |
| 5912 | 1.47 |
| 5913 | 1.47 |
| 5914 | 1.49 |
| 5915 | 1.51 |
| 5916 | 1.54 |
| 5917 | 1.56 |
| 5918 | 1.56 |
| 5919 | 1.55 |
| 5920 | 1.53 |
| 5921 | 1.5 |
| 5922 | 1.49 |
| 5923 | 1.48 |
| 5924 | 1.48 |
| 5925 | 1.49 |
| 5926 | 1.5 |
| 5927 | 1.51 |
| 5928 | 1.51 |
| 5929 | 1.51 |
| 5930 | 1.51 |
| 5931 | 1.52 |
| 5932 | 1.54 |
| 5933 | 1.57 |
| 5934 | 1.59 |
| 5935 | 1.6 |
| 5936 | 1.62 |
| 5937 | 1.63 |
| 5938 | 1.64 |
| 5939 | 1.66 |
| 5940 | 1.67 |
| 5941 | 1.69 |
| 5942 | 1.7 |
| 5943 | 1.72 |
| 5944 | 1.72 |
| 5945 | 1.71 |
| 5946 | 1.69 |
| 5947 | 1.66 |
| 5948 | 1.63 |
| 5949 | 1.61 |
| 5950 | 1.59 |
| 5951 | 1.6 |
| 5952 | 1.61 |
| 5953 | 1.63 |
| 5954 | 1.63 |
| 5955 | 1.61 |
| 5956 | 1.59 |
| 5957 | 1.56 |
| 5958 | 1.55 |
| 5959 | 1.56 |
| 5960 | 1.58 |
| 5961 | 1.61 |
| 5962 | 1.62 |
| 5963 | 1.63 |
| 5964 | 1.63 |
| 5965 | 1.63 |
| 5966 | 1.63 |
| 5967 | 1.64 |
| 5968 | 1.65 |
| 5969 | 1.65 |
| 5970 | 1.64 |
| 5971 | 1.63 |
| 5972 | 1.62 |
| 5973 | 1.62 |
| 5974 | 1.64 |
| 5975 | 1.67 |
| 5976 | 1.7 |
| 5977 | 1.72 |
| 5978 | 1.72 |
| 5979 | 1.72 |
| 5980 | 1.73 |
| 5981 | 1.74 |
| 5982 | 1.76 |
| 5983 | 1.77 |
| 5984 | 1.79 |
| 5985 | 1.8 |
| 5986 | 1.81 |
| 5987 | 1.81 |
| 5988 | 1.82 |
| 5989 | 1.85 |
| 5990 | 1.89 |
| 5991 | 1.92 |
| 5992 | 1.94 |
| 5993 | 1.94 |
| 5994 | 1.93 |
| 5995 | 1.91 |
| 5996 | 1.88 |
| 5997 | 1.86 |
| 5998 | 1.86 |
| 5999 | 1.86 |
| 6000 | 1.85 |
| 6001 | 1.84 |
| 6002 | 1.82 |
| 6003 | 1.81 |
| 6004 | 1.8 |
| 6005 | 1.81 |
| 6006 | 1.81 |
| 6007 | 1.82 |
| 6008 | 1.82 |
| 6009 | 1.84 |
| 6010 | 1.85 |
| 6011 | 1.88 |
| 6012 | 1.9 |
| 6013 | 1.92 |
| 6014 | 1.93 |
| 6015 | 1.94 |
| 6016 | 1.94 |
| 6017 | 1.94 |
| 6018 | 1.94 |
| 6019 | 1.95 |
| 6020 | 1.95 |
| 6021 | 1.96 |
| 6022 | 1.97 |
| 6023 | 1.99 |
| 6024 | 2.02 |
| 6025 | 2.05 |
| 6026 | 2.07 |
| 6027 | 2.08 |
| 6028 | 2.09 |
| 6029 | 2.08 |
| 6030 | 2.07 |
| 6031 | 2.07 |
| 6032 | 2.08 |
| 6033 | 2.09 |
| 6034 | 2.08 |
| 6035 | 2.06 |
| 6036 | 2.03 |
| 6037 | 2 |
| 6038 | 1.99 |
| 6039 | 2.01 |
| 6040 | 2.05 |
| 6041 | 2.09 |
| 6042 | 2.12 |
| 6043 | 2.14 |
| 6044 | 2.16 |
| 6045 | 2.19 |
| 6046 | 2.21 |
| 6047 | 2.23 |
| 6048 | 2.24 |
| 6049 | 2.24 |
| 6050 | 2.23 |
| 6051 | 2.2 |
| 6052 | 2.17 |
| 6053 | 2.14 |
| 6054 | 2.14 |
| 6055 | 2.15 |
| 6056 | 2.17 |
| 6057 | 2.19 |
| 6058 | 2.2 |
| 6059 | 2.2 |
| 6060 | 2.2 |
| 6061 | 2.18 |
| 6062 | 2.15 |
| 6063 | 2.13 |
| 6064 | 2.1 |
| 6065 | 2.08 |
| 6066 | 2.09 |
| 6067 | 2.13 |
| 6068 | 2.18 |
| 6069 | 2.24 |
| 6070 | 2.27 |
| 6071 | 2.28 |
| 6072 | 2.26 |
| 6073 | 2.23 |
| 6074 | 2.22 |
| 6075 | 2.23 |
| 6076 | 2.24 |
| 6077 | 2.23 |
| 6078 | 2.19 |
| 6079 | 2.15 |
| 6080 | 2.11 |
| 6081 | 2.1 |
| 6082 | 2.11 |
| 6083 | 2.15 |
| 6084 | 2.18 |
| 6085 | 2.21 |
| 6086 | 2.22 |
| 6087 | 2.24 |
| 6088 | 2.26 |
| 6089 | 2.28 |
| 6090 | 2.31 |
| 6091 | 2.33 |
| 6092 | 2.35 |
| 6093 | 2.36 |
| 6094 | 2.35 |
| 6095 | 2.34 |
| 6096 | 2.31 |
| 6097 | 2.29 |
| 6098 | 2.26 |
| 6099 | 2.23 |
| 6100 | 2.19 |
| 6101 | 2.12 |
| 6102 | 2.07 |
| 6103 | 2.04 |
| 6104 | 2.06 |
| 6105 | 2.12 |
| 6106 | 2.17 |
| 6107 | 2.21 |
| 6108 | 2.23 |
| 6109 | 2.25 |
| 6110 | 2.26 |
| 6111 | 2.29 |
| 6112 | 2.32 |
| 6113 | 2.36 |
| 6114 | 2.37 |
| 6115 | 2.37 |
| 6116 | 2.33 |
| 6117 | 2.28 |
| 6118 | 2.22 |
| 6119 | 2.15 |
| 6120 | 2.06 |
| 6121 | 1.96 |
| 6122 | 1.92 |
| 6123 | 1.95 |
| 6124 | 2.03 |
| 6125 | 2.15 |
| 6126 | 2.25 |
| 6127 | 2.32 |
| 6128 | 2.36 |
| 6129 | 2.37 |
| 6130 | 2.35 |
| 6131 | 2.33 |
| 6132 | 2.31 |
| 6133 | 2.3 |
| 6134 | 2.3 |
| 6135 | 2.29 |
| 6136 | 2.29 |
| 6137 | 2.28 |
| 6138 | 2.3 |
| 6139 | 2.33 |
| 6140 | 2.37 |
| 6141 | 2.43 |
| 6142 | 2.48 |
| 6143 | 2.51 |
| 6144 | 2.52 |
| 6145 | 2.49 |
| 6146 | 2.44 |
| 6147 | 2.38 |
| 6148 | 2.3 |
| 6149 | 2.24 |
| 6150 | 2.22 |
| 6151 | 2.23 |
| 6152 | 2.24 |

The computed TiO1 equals 0.26 mag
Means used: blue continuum 2.1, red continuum 2.19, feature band 1.69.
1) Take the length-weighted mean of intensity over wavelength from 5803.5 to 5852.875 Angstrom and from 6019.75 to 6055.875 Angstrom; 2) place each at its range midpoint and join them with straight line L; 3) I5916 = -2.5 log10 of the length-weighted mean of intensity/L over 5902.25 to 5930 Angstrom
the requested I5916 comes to 0.39 mag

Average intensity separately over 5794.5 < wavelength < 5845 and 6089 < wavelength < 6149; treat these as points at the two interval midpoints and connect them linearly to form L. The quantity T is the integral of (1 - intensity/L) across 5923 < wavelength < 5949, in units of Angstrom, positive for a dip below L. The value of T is 7.2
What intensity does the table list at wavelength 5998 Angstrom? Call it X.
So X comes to 1.86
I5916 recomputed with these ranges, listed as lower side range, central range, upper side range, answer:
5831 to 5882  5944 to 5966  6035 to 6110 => 0.23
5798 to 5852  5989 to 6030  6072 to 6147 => 0.16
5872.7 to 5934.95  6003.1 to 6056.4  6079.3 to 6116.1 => -0.06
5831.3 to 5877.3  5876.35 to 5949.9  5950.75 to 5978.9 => 0.25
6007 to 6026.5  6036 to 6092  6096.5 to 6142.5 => -0.05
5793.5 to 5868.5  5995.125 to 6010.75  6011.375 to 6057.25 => 0.13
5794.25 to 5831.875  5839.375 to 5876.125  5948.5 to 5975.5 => 0.10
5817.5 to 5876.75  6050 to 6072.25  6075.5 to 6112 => 0.00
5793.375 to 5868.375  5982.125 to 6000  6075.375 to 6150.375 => 0.17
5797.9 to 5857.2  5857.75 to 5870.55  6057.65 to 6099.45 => 0.22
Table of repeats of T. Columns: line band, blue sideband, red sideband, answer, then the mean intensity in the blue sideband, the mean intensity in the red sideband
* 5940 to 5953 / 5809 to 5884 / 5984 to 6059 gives 1.9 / 1.89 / 1.99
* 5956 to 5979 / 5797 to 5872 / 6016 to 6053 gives 4.8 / 2.04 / 2.08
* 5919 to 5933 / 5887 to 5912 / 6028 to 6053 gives -2.3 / 1.1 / 2.12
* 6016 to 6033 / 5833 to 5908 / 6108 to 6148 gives -0.2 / 1.56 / 2.29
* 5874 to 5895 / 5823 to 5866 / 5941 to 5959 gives 8.3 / 1.99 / 1.64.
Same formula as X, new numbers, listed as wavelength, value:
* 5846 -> 2.15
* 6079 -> 2.15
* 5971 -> 1.63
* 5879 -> 1.39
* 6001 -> 1.84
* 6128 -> 2.36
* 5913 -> 1.47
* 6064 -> 2.1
